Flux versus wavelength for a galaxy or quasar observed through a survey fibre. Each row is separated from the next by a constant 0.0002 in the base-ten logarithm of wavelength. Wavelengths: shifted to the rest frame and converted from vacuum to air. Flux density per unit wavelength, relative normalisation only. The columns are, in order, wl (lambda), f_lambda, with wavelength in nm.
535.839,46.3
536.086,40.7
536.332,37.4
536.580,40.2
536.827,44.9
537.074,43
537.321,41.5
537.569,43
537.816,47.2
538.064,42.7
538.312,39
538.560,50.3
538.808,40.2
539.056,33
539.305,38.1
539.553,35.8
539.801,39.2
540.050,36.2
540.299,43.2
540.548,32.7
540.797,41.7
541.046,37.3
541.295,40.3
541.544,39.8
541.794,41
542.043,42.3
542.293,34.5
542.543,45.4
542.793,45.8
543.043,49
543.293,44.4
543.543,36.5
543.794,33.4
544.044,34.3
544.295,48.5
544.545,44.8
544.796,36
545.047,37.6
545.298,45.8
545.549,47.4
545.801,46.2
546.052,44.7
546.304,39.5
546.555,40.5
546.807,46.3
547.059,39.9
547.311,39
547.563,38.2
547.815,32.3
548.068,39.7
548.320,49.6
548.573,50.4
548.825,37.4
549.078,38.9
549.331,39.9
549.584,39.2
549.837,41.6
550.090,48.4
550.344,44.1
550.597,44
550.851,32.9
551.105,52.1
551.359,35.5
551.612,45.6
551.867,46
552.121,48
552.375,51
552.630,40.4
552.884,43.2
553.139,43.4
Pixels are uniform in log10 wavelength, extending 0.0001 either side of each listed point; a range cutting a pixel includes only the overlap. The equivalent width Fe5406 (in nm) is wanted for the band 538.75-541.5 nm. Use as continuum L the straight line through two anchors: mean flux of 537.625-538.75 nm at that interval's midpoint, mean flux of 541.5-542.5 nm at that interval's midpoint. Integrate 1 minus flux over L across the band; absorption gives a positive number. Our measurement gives 0.27 nm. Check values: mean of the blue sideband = 44.4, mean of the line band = 38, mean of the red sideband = 39.8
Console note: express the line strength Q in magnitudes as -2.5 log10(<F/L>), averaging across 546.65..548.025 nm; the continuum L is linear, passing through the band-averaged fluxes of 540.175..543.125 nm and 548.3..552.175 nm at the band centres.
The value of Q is 0.08 mag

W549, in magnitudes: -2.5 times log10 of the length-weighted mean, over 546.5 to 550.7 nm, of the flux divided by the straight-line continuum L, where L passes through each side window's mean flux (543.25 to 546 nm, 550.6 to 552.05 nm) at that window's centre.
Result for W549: 0.01 mag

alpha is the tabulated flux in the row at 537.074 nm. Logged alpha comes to 43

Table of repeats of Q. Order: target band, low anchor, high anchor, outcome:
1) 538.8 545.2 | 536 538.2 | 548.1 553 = 0.08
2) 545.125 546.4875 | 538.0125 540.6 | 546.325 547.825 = -0.12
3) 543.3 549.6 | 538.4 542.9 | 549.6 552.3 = 0.02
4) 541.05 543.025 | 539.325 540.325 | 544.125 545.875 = -0.03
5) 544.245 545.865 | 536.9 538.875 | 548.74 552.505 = -0.01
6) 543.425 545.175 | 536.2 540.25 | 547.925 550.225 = 0.08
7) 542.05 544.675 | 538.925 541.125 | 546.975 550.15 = -0.08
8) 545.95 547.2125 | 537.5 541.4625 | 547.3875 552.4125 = -0.01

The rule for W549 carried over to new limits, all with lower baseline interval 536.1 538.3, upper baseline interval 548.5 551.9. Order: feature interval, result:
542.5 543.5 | -0.078 mag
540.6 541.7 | 0.078 mag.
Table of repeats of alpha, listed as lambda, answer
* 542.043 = 42.3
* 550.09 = 48.4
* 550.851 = 32.9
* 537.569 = 43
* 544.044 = 34.3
